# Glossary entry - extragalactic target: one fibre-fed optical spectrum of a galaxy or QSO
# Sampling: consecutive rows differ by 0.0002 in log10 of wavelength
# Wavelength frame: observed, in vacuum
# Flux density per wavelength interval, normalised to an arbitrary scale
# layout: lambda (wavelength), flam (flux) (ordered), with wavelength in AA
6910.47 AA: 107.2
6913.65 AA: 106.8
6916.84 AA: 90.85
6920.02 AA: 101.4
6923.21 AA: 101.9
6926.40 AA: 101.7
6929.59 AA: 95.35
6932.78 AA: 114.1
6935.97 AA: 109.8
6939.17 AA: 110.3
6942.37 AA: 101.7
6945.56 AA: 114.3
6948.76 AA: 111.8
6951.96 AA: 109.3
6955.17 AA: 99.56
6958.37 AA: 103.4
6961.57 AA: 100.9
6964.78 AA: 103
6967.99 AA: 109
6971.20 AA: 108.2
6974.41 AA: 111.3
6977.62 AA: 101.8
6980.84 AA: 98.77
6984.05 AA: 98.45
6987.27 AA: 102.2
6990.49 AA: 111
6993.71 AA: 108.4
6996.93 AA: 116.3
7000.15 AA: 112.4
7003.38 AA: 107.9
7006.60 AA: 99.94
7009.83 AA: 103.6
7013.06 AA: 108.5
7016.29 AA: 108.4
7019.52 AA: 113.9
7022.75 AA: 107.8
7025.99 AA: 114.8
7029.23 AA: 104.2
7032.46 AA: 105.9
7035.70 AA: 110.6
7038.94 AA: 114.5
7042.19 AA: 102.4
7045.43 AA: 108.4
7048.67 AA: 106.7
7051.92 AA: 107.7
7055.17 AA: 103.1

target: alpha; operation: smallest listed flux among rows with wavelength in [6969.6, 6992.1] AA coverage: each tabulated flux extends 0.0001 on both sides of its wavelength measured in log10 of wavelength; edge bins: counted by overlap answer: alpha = 98.45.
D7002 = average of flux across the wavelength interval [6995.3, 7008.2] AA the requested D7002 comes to 109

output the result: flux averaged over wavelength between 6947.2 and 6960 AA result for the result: 106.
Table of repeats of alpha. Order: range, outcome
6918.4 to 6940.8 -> 95.35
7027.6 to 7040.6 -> 104.2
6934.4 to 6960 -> 99.56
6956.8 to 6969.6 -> 100.9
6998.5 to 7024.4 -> 99.94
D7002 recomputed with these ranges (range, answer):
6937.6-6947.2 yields 109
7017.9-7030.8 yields 110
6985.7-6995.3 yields 107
